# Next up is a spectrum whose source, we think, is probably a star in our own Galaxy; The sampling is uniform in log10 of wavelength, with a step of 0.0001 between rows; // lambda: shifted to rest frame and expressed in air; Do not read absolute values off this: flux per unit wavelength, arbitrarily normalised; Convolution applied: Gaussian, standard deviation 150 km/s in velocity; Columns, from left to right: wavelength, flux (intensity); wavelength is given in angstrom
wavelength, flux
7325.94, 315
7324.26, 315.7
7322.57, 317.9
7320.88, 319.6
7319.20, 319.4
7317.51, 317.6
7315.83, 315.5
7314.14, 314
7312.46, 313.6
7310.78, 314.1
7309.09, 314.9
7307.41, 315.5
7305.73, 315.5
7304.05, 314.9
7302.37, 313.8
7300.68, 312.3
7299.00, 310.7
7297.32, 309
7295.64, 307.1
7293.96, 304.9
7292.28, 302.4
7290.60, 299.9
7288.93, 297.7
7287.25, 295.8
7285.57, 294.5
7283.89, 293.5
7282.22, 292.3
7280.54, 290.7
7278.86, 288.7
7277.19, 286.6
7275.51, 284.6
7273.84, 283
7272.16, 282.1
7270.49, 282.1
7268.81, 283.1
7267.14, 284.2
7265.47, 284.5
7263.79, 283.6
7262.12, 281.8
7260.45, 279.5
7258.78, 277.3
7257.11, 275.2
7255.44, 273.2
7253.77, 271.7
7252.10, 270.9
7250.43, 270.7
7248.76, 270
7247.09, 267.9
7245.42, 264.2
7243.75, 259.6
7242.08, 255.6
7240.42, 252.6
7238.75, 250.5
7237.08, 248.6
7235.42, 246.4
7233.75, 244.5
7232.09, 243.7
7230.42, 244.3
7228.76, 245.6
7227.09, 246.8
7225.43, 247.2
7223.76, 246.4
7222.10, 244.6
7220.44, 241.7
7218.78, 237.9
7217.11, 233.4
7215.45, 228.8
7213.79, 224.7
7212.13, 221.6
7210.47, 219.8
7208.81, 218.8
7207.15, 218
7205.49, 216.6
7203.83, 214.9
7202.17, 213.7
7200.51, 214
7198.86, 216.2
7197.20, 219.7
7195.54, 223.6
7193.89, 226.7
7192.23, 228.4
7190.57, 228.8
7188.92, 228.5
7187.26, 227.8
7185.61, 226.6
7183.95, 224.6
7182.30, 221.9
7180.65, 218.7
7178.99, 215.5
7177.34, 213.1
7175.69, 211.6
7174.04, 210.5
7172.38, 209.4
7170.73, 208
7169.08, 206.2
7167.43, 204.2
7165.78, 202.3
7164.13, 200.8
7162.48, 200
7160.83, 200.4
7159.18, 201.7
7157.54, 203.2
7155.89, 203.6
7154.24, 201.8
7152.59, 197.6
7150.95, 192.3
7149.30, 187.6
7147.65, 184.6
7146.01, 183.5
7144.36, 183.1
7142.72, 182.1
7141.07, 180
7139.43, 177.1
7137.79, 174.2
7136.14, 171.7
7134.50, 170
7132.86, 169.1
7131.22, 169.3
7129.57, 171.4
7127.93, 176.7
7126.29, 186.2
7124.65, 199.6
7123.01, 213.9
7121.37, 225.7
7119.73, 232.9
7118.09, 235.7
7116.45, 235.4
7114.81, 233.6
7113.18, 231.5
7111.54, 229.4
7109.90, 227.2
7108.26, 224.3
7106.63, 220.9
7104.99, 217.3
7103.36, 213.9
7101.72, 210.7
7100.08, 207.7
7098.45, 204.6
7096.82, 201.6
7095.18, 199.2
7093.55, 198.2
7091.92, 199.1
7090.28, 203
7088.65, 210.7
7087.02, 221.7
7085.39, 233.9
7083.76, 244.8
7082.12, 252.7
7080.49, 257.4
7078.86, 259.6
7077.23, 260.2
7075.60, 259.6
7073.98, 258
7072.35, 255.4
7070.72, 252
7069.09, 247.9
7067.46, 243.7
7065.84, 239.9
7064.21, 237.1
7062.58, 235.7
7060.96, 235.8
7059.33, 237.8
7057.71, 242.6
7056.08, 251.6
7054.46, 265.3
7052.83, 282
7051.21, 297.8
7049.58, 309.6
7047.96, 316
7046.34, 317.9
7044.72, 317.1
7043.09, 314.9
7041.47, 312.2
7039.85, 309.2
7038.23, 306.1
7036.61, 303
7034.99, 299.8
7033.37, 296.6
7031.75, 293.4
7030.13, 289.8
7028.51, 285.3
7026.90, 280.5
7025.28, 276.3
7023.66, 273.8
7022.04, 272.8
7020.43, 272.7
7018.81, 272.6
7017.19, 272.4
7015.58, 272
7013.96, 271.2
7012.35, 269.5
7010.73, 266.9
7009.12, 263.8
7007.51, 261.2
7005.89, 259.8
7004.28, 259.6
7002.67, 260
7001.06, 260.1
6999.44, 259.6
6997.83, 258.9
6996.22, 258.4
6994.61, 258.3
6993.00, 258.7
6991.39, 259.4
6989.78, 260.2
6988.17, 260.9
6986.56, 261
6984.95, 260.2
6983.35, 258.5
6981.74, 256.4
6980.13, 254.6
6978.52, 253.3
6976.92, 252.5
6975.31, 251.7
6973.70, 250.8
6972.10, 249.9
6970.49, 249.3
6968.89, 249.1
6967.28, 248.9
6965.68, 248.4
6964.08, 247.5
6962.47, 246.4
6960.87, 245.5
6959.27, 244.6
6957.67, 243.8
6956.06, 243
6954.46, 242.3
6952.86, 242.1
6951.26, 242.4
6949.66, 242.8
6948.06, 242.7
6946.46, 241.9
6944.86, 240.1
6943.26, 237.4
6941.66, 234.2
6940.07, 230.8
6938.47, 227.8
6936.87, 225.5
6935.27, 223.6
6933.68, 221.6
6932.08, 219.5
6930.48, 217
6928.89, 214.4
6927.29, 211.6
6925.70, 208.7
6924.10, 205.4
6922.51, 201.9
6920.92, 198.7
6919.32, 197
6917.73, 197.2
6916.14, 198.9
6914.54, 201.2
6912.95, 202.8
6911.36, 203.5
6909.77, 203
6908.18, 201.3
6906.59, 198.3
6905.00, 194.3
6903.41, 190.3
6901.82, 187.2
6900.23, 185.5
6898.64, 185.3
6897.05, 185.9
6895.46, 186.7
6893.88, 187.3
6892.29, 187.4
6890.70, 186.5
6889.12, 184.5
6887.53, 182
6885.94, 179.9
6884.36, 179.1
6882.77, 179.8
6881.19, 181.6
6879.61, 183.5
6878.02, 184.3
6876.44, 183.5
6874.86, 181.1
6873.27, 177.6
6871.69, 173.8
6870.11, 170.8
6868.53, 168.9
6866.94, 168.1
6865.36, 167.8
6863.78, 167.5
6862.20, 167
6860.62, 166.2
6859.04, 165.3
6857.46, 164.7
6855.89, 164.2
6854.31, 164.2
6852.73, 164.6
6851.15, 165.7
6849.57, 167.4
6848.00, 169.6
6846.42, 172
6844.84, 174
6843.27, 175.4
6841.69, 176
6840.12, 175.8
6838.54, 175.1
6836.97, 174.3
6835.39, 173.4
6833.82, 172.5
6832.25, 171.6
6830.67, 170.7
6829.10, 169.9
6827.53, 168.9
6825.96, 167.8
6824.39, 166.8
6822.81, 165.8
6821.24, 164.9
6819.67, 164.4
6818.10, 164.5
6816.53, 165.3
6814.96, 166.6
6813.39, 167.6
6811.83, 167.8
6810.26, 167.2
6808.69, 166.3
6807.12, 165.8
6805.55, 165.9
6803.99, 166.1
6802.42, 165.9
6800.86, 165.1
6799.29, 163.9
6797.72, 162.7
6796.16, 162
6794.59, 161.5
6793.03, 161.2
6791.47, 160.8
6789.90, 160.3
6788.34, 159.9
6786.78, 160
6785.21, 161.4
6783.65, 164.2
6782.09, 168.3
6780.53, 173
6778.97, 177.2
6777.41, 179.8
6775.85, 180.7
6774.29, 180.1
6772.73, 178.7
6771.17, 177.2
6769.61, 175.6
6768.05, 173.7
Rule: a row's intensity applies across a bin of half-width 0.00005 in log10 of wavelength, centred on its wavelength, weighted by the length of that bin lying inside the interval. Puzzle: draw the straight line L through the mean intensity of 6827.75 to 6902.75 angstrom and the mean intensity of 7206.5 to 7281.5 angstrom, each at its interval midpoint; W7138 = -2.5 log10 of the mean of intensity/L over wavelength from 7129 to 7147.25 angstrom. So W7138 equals 0.32 mag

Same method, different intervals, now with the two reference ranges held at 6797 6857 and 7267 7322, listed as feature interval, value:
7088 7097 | 0.209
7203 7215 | 0.257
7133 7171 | 0.340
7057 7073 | -0.027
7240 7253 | 0.096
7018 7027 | -0.217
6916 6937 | -0.070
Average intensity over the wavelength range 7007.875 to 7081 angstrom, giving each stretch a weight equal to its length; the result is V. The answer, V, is 275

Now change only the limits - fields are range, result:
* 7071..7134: 220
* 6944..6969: 244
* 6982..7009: 260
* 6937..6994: 248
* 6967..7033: 264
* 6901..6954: 216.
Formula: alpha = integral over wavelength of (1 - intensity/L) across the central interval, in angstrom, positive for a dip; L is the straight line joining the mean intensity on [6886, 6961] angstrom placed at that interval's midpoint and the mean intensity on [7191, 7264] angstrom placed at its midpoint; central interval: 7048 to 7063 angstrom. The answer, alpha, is -2.6 angstrom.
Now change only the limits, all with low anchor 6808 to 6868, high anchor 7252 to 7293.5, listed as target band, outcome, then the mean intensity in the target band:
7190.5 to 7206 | 2.7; 220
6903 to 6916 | -0.8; 200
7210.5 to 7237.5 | 3.3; 240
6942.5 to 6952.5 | -2.2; 241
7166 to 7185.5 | 3.5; 213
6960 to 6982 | -4.9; 250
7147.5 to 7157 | 2.2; 195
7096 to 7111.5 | 1.6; 215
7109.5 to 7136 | 4.3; 205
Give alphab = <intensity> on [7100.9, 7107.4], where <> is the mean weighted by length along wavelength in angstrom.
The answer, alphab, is 215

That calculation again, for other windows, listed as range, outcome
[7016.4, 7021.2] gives 272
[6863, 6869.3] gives 168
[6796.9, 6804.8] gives 165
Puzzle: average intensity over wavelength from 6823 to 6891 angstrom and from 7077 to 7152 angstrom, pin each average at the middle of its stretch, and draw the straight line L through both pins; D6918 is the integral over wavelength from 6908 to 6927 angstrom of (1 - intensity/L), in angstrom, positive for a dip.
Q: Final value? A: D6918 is -2.2 angstrom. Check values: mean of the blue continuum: 173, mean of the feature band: 202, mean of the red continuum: 207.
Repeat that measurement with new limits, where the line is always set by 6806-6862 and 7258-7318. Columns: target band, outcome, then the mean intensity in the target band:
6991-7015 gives -4.97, 262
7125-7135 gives 3.08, 175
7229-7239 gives 1.30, 246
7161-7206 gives 8.84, 216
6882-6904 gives 0.08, 185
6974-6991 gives -3.69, 257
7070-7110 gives 2.28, 228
